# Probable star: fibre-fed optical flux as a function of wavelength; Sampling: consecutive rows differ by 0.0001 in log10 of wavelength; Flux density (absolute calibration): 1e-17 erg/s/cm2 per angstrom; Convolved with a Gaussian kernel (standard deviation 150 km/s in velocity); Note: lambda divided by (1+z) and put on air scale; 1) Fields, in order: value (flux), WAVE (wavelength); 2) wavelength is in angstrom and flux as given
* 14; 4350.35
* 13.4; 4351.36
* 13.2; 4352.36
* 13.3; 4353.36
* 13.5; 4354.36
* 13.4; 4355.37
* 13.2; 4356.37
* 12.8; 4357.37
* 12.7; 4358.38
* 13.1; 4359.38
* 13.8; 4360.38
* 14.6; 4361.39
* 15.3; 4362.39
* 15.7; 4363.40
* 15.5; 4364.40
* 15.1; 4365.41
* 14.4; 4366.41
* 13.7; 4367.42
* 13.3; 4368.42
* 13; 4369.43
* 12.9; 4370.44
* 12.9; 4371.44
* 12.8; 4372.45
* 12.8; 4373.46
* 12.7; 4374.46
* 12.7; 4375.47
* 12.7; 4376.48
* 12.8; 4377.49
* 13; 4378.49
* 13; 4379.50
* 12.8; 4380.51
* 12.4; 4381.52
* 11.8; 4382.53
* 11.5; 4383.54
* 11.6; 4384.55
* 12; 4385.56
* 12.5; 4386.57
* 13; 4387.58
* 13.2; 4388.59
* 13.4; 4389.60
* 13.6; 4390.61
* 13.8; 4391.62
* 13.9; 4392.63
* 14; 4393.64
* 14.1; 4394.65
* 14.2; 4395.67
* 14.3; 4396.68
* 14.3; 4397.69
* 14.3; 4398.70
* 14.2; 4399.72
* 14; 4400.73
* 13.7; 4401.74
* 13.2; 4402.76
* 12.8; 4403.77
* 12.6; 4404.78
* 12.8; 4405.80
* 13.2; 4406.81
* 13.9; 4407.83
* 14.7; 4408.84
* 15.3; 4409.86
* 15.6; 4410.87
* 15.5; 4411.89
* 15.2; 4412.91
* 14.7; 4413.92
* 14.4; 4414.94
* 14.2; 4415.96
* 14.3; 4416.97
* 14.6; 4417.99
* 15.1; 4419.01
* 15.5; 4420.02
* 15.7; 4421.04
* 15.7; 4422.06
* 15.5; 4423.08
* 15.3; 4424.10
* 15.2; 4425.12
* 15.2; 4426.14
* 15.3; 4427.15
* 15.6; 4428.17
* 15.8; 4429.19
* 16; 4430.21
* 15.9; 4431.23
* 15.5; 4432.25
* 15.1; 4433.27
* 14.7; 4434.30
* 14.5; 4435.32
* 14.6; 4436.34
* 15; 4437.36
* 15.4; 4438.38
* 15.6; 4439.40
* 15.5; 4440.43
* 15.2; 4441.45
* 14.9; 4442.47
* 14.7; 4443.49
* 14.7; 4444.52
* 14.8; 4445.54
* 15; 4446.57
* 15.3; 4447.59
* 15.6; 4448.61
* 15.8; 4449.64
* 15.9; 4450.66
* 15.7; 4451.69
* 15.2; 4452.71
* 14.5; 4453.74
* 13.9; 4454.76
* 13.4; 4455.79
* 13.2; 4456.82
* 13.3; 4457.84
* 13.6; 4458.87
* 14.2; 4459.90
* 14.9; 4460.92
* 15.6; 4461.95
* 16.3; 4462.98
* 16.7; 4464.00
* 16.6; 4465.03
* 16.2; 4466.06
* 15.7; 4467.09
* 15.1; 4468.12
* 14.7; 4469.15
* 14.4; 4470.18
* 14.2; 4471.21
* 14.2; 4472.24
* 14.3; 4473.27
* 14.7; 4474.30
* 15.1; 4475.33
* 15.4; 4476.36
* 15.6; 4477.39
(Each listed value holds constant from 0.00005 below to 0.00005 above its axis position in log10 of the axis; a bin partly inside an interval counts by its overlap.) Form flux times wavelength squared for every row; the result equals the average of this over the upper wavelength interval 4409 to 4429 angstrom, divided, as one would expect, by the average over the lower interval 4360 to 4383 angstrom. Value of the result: 1.2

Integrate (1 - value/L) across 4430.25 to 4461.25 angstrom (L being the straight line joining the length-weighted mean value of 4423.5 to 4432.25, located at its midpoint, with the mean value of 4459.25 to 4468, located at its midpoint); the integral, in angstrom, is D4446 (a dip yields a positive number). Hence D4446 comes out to 1.5 angstrom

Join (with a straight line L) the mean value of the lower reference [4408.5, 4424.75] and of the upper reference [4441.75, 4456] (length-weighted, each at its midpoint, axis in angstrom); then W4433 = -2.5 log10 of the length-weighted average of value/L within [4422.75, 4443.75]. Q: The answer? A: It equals -0.02 mag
